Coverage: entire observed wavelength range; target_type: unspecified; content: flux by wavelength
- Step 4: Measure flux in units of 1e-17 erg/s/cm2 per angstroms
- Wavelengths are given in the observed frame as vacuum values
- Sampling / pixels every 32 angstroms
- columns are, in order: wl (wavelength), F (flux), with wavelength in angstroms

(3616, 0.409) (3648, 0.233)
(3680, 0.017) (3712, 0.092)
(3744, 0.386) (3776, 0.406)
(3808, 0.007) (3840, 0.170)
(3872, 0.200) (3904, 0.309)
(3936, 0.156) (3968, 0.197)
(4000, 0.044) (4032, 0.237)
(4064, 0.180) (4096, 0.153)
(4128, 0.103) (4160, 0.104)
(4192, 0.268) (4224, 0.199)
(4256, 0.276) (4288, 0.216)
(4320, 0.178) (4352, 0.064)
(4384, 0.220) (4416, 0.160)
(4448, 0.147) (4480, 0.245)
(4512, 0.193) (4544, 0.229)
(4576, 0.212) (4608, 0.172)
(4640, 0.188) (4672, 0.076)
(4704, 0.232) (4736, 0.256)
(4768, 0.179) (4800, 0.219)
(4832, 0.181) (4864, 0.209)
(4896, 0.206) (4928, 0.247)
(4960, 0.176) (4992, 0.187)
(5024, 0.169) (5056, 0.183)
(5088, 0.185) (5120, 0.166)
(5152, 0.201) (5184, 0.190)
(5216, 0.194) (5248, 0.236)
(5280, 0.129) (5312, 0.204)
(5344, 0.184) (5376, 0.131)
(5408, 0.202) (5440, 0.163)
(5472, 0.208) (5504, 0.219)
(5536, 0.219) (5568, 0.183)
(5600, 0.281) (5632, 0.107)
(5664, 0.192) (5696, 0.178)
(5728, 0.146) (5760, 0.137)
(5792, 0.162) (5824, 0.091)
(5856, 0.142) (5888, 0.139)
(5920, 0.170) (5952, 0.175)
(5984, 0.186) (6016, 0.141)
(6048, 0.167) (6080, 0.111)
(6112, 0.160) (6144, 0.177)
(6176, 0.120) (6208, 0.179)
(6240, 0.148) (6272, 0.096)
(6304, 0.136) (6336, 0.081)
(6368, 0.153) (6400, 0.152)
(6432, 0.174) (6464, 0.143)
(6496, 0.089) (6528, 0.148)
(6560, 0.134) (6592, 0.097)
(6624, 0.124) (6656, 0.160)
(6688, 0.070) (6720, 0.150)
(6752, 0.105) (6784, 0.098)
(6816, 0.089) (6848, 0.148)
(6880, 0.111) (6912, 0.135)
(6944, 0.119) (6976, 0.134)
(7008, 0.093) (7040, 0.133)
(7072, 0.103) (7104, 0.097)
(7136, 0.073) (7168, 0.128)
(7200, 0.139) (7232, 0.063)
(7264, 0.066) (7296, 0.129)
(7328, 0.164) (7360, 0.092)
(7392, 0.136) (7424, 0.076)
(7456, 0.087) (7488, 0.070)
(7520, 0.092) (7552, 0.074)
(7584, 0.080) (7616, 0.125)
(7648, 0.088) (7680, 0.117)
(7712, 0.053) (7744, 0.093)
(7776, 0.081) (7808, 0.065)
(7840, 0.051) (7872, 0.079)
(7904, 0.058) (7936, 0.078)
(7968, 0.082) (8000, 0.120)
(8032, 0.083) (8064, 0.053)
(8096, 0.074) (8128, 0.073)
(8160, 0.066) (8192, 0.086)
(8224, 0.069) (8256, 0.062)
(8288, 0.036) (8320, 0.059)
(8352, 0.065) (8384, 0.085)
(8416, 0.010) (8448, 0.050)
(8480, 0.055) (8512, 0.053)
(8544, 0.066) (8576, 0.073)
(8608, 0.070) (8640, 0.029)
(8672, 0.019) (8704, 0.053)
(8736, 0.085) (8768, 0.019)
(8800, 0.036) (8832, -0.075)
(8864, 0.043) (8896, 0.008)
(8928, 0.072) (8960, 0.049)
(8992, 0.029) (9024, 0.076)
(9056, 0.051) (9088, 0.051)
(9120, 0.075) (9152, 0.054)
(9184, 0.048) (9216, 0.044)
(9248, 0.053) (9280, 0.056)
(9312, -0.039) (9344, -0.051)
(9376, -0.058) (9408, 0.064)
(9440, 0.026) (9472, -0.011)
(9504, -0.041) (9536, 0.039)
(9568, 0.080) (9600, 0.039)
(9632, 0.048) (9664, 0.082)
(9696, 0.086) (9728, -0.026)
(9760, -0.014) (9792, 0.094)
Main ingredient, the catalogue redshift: 0.09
